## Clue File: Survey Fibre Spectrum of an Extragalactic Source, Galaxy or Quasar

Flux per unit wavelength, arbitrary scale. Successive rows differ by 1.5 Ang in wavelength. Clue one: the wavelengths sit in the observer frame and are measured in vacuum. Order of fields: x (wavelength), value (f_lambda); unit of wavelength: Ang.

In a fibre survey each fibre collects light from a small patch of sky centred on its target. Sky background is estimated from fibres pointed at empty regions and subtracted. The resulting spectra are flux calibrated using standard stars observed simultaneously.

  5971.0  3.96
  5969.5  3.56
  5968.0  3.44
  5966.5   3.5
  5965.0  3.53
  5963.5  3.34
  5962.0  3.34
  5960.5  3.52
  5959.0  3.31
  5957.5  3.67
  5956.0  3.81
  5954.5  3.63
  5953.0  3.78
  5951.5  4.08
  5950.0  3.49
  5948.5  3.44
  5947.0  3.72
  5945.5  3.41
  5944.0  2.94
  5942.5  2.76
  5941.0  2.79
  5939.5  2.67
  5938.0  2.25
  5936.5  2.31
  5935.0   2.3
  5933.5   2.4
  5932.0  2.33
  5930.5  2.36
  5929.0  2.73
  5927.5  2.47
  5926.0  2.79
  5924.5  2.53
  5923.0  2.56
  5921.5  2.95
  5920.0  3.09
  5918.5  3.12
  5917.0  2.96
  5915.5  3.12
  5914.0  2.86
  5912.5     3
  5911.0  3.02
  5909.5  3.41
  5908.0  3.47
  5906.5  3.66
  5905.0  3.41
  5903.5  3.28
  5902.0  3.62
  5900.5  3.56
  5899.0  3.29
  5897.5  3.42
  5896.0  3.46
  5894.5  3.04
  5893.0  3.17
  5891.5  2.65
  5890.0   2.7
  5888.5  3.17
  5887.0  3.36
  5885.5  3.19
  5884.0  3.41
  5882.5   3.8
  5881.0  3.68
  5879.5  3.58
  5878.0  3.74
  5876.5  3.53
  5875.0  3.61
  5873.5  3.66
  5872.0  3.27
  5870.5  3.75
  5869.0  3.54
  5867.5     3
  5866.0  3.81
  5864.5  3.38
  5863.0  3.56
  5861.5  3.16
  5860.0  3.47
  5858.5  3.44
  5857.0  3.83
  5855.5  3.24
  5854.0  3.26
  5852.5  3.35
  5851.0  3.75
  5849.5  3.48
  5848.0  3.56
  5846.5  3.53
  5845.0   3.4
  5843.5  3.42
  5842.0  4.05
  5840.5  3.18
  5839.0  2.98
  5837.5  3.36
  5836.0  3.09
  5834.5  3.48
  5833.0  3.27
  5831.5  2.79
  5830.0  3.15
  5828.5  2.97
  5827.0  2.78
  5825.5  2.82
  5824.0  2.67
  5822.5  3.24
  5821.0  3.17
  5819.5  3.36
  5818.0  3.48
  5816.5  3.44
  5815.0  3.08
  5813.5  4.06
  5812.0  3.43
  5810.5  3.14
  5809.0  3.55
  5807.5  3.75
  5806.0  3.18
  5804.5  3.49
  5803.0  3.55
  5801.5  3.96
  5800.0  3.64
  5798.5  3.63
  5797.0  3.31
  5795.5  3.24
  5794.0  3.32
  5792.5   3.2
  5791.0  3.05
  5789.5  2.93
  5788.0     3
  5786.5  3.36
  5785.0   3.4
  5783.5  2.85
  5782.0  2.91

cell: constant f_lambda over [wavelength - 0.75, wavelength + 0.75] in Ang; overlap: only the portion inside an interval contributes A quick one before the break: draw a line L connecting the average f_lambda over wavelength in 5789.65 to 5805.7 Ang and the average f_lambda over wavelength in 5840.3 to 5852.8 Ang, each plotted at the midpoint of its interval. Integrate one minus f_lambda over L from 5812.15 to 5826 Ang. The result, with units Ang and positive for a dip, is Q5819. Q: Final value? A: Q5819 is 0.8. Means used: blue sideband 3.41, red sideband 3.55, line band 3.27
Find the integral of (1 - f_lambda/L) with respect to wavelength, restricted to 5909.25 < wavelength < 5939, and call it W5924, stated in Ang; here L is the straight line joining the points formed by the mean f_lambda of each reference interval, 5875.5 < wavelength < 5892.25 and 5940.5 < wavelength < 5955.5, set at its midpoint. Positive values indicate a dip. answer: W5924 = 5.9 Ang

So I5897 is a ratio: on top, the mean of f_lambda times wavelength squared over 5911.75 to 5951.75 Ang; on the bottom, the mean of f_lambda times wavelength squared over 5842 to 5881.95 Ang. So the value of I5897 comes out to 0.83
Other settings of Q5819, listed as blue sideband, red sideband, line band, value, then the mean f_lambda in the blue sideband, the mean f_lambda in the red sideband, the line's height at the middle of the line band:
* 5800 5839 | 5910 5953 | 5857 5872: -1.61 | 3.29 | 2.89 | 3.13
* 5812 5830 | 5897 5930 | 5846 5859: -1.36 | 3.2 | 3.1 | 3.16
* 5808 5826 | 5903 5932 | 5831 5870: -2.66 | 3.3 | 2.97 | 3.19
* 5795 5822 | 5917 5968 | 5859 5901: -1.78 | 3.47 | 3.06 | 3.25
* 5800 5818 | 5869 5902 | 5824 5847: 1.82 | 3.52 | 3.39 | 3.47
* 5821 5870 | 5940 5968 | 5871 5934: 4.09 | 3.31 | 3.44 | 3.38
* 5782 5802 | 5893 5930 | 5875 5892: -1.16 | 3.28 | 3.11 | 3.15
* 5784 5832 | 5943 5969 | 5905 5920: 1.15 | 3.29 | 3.52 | 3.45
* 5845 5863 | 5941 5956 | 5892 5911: 0.46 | 3.46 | 3.46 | 3.46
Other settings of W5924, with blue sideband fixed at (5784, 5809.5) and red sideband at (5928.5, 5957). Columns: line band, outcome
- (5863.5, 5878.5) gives -1.6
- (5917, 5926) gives 0.6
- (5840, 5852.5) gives -1.1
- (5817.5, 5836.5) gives 1.2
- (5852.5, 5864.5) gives -0.7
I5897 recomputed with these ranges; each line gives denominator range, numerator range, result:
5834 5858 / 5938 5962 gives 1.01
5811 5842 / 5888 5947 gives 0.95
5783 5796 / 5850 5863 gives 1.12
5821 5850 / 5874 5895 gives 1.05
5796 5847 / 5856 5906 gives 1.04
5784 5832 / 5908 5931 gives 0.91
